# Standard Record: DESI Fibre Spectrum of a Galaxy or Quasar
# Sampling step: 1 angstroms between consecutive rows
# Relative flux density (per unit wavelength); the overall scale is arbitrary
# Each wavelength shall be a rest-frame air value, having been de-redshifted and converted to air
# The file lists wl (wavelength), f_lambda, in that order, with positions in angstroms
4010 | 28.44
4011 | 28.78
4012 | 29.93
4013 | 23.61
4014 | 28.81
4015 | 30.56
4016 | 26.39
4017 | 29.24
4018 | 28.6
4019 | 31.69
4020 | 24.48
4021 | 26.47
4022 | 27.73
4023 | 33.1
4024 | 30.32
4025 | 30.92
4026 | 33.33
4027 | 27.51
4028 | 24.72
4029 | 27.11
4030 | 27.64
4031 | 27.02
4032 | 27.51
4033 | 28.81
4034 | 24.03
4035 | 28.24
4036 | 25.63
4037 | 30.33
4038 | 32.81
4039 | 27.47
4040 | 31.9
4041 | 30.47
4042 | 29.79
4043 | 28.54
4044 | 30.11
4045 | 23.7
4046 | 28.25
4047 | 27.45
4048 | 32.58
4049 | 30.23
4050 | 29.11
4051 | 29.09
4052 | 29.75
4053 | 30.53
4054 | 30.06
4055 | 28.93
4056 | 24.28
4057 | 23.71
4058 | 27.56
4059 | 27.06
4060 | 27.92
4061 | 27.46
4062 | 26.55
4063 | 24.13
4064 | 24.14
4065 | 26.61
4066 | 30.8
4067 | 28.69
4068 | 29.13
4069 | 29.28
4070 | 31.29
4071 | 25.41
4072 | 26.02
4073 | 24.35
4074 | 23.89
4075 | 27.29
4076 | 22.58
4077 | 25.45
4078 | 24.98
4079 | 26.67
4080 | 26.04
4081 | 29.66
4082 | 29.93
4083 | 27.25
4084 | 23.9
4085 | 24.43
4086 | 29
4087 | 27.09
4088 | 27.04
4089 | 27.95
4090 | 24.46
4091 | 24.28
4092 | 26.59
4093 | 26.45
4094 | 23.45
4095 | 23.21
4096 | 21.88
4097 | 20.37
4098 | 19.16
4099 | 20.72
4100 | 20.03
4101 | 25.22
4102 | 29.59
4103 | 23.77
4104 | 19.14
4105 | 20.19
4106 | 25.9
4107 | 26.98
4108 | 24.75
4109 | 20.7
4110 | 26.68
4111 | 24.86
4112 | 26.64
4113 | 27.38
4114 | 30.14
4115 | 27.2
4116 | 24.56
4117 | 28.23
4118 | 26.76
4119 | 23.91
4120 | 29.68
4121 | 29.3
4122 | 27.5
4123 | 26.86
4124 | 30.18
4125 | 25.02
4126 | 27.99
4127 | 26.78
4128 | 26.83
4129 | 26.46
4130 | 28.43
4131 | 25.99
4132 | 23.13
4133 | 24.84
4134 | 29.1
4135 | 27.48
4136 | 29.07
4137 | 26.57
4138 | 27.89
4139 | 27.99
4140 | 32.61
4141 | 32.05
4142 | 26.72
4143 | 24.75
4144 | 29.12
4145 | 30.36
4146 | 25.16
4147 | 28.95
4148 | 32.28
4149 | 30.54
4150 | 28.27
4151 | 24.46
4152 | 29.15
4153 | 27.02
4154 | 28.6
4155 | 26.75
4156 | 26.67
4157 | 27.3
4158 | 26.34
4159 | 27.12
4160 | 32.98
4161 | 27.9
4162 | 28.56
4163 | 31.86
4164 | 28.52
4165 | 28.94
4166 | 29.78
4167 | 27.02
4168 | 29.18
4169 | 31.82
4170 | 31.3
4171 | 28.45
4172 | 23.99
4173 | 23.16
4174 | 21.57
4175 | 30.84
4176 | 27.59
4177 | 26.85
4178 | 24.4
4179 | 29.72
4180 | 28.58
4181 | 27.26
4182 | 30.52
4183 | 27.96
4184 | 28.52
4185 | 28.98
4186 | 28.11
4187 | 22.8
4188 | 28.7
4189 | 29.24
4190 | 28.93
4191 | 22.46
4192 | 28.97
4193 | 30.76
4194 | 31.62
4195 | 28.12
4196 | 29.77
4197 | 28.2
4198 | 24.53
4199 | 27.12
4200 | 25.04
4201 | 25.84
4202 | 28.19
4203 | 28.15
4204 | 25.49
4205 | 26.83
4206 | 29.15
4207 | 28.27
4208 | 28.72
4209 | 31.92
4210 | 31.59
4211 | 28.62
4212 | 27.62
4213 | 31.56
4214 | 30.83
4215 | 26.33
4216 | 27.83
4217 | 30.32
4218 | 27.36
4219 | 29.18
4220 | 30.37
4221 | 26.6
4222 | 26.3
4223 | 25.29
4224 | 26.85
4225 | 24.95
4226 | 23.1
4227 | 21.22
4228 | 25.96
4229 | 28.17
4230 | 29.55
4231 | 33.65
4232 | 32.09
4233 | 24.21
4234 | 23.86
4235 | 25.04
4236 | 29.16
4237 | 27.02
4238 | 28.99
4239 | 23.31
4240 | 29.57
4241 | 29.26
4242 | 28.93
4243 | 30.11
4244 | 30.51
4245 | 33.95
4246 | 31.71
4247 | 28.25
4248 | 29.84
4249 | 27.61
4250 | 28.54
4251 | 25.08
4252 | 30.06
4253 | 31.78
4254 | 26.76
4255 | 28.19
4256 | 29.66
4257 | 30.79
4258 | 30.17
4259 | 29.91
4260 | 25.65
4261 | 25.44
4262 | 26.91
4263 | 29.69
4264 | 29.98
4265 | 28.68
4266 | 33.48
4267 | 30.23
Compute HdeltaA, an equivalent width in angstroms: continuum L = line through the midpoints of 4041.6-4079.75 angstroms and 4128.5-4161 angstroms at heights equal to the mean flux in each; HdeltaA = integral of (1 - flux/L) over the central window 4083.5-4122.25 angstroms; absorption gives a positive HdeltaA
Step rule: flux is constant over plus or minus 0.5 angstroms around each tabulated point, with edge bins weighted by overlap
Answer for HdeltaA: 3.64 angstroms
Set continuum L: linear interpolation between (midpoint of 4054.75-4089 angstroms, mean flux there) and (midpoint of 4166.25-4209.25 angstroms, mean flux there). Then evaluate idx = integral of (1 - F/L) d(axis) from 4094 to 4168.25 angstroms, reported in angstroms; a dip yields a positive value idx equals 1.3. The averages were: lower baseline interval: 26.7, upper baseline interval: 27.8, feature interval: 26.8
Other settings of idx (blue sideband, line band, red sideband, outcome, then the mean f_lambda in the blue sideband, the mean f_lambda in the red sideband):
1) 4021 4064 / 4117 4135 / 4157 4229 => 0.7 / 28.3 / 27.9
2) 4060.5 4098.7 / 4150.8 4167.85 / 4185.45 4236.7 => -0.8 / 25.9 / 27.7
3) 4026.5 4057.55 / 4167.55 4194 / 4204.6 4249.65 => 0.5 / 28.3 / 28.3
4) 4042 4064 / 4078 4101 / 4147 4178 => 2.5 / 27.9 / 28.1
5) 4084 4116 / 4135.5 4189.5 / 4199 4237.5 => -3.9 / 24.7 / 27.7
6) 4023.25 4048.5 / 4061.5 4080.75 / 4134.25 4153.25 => 1.4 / 28.7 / 28.5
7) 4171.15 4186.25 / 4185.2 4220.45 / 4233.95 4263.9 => -0.7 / 27.2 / 28.6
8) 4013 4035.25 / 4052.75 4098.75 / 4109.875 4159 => 2.9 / 28.3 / 27.6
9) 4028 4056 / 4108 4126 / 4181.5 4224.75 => 1.0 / 28.6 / 28.1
